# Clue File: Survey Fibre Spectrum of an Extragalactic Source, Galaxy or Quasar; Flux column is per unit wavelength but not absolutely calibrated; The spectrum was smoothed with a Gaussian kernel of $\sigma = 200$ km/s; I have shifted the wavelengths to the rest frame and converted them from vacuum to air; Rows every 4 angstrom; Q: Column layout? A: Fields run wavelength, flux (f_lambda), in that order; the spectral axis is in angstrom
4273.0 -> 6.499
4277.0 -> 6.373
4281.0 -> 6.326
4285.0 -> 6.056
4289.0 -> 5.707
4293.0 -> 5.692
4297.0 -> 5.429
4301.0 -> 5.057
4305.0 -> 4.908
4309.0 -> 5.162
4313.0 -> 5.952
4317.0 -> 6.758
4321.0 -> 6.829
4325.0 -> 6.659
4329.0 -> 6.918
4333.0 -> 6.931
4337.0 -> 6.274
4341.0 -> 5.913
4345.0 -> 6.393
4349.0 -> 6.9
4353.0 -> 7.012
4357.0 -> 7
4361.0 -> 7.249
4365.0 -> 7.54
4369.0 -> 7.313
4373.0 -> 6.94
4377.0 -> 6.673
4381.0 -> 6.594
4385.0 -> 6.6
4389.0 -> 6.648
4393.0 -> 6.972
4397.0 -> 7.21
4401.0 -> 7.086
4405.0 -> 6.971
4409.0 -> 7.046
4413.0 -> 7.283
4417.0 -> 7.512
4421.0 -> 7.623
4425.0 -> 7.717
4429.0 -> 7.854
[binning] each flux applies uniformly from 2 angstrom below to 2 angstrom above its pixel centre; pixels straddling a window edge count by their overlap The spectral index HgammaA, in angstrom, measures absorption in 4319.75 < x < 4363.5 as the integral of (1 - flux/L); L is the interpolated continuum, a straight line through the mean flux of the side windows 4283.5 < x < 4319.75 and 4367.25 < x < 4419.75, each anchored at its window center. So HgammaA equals -3.5 angstrom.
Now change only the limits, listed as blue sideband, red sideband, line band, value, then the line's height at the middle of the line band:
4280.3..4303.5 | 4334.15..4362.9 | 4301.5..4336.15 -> -0.3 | 6.15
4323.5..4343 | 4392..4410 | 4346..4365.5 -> -1.0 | 6.71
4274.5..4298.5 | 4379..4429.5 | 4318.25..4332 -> -1.0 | 6.34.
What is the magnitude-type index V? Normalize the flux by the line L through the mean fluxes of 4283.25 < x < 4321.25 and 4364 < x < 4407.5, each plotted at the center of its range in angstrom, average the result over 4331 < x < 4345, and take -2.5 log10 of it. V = -0.02 mag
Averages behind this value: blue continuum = 5.7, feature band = 6.38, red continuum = 6.95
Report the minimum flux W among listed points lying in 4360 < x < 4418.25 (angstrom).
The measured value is 6.594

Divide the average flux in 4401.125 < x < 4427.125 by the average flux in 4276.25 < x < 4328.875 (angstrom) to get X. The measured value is 1.24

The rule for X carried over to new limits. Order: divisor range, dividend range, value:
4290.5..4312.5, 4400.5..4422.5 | 1.37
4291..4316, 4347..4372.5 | 1.32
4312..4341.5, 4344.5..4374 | 1.08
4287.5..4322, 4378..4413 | 1.21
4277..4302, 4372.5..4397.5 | 1.17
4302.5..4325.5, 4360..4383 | 1.18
